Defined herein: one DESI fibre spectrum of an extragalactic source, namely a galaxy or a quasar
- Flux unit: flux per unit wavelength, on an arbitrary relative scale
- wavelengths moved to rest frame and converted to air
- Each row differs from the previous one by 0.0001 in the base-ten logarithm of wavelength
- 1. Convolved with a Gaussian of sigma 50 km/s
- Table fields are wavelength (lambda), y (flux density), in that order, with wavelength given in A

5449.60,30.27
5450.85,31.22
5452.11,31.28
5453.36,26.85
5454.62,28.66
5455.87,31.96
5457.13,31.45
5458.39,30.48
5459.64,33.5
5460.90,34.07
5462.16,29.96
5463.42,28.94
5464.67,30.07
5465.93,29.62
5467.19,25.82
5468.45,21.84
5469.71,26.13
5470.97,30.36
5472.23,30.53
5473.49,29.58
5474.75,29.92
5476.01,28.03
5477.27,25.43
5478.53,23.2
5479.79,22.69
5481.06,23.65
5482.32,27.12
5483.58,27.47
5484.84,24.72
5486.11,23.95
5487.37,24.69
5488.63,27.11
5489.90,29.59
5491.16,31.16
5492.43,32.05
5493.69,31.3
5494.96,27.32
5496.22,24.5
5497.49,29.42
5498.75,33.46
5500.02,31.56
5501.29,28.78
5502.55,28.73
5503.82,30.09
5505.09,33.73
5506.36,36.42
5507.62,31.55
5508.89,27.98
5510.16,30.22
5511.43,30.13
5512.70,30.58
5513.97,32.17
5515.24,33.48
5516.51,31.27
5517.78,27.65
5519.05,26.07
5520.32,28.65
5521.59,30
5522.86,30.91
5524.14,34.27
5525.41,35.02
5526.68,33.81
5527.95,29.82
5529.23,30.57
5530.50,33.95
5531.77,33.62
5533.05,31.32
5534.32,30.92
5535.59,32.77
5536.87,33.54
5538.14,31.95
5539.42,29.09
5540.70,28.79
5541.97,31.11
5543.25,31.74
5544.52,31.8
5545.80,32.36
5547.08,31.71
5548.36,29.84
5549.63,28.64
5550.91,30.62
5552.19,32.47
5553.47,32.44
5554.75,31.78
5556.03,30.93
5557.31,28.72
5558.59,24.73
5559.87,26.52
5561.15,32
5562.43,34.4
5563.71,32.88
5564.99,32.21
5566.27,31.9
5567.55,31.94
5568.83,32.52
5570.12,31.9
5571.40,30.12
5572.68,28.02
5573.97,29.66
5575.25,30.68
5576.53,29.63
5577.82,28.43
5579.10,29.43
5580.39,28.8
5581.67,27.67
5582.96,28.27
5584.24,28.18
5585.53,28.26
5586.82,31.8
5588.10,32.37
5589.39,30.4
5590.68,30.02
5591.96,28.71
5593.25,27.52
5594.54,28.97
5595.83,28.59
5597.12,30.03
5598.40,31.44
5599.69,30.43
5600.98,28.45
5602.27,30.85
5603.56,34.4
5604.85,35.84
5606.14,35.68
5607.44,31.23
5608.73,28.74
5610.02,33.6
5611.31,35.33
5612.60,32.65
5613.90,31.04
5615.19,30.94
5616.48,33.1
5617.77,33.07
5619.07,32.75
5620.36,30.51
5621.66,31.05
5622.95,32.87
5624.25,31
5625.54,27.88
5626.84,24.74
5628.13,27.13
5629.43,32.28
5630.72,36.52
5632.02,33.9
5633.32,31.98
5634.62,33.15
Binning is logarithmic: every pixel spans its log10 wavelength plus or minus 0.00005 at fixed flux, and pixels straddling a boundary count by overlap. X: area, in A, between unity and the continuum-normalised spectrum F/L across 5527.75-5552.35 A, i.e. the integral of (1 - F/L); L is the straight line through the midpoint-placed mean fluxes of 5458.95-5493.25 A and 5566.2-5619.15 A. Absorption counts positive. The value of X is -1.6 A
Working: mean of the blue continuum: 27.8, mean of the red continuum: 30.8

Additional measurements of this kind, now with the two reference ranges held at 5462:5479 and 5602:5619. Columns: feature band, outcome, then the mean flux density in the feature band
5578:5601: 1.9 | 29.4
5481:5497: 0.6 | 27.4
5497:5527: -1.8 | 31.1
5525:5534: -0.8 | 32.5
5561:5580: 0.2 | 31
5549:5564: 0.2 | 30.4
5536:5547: -0.4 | 31.3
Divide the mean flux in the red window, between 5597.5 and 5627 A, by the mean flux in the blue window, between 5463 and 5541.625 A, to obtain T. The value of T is 1.08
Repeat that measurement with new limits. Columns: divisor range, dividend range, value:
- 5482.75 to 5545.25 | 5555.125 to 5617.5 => 1.01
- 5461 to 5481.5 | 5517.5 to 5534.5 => 1.14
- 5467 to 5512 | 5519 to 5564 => 1.10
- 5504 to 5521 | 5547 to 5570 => 1.01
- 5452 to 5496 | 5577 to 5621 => 1.09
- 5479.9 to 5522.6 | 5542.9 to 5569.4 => 1.06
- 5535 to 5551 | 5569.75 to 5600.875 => 0.95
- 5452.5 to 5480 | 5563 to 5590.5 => 1.05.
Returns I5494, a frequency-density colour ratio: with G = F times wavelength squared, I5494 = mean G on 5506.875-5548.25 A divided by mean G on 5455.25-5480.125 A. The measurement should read 1.1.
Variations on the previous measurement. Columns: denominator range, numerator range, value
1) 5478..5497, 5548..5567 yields 1.18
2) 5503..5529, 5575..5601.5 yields 0.97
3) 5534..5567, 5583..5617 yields 1.02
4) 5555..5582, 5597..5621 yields 1.08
